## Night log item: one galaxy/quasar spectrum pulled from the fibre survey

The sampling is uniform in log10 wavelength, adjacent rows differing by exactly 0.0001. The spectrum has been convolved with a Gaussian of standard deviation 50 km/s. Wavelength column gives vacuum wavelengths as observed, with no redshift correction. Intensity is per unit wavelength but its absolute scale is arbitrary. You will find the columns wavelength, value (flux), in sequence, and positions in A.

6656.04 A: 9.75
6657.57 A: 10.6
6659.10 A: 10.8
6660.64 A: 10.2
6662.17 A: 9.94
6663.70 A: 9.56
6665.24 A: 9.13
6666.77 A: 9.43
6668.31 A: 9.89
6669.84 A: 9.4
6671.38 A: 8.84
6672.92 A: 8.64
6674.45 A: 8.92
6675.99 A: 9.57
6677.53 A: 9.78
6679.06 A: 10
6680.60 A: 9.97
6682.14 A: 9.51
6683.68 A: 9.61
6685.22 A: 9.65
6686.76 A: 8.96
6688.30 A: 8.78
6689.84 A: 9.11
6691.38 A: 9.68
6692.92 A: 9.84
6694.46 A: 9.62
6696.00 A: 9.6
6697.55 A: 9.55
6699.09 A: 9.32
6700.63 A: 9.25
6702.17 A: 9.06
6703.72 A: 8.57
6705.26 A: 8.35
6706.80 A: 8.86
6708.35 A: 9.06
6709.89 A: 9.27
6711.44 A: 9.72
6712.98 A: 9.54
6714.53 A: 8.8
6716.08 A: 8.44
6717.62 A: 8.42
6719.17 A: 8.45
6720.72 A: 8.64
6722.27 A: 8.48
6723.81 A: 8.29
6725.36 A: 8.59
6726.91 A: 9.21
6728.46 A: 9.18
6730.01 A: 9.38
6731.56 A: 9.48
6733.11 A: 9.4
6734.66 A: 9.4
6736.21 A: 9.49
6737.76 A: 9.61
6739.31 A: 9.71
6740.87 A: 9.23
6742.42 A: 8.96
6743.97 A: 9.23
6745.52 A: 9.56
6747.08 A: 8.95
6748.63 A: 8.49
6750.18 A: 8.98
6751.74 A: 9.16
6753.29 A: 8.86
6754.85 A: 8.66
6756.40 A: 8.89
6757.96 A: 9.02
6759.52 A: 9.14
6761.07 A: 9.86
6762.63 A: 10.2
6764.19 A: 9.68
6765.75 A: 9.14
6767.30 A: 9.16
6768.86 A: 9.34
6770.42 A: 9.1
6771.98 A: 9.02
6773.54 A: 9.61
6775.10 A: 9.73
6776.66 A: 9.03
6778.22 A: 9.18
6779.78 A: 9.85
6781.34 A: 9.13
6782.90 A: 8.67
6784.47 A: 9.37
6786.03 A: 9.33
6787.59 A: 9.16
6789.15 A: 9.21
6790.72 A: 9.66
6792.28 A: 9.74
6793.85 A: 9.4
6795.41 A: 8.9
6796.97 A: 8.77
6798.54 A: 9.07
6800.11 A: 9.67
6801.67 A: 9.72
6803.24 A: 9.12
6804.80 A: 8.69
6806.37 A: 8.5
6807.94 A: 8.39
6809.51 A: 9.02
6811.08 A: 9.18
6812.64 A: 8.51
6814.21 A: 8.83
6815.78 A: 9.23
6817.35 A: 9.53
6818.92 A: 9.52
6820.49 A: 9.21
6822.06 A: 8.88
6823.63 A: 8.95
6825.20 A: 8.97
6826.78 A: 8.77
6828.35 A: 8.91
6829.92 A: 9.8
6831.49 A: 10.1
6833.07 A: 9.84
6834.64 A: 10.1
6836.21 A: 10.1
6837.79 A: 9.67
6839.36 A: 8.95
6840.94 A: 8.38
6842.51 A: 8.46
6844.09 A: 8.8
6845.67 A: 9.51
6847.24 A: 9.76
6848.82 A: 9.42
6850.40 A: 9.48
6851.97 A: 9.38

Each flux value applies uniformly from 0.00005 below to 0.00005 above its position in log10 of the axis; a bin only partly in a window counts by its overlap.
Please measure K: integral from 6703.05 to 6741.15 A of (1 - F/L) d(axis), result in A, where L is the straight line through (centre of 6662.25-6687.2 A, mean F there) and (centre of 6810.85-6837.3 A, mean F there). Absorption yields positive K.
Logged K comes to 1.6 A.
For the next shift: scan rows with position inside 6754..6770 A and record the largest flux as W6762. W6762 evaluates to 10.2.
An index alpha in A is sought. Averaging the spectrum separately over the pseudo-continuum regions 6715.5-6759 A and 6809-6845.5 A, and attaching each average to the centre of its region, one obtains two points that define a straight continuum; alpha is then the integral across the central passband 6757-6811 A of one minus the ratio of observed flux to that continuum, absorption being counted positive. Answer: -0.8 A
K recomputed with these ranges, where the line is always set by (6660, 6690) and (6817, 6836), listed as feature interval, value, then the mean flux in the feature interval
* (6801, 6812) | 0.6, 8.93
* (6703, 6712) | 0.5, 8.96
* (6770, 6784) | 0.2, 9.26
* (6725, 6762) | 0.9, 9.2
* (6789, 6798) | 0.1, 9.28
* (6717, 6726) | 0.9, 8.48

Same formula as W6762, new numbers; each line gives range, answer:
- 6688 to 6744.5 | 9.84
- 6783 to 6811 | 9.74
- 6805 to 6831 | 9.8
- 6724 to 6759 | 9.71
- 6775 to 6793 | 9.85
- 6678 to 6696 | 10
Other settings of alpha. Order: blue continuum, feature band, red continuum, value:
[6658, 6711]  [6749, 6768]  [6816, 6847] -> 0.3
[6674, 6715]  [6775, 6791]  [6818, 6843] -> 0.1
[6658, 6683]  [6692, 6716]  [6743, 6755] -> 0.4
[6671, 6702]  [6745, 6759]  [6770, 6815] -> 0.5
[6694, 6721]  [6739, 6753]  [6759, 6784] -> 0.2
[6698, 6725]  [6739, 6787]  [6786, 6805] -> -0.6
